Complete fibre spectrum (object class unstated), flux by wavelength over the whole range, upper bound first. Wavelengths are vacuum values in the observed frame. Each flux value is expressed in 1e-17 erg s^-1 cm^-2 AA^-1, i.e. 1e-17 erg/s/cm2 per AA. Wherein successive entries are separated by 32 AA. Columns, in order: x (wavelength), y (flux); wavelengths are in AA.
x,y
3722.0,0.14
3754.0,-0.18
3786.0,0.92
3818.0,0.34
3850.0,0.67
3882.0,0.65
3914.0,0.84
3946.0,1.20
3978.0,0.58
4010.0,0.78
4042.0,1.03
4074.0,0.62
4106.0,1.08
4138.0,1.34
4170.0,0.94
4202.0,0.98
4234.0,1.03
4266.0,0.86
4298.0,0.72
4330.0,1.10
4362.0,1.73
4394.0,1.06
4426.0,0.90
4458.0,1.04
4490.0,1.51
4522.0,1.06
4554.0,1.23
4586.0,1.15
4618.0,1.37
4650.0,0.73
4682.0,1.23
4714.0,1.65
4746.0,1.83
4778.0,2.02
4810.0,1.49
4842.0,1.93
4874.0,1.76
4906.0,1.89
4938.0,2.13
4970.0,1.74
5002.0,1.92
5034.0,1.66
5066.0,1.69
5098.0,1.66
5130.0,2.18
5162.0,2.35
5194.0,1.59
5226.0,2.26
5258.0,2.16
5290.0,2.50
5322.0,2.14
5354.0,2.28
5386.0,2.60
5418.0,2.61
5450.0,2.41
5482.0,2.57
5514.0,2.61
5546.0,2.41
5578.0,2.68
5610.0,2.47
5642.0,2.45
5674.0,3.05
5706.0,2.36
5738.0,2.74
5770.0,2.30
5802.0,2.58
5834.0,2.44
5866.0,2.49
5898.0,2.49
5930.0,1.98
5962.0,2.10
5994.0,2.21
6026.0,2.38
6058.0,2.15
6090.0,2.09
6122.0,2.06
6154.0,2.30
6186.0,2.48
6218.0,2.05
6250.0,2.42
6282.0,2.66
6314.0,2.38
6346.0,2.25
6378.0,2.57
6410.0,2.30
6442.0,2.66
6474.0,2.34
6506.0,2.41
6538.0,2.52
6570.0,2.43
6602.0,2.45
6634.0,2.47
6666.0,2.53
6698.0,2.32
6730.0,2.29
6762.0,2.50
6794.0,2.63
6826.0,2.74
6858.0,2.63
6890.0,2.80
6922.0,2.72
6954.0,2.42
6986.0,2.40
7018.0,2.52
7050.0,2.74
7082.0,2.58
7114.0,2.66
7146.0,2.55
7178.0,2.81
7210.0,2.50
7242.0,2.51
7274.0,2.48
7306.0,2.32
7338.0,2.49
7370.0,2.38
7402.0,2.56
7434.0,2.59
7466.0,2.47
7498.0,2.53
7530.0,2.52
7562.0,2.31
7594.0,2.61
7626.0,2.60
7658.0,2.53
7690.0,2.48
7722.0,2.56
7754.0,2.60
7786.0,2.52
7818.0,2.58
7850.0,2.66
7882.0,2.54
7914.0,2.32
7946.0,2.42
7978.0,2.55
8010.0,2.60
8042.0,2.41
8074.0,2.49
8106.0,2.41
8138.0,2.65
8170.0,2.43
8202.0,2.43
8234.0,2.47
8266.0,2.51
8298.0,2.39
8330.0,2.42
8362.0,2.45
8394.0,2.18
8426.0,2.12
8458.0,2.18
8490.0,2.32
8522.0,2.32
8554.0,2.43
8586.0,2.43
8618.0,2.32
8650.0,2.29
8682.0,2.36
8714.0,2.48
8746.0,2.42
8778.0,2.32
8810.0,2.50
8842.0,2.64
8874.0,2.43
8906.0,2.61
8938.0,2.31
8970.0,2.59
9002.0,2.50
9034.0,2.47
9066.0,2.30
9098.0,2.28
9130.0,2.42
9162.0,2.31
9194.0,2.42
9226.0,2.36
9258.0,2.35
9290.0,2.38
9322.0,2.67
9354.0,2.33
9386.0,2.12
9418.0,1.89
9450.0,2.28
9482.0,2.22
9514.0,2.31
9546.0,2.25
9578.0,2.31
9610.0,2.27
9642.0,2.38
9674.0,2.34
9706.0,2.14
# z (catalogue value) 0.182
